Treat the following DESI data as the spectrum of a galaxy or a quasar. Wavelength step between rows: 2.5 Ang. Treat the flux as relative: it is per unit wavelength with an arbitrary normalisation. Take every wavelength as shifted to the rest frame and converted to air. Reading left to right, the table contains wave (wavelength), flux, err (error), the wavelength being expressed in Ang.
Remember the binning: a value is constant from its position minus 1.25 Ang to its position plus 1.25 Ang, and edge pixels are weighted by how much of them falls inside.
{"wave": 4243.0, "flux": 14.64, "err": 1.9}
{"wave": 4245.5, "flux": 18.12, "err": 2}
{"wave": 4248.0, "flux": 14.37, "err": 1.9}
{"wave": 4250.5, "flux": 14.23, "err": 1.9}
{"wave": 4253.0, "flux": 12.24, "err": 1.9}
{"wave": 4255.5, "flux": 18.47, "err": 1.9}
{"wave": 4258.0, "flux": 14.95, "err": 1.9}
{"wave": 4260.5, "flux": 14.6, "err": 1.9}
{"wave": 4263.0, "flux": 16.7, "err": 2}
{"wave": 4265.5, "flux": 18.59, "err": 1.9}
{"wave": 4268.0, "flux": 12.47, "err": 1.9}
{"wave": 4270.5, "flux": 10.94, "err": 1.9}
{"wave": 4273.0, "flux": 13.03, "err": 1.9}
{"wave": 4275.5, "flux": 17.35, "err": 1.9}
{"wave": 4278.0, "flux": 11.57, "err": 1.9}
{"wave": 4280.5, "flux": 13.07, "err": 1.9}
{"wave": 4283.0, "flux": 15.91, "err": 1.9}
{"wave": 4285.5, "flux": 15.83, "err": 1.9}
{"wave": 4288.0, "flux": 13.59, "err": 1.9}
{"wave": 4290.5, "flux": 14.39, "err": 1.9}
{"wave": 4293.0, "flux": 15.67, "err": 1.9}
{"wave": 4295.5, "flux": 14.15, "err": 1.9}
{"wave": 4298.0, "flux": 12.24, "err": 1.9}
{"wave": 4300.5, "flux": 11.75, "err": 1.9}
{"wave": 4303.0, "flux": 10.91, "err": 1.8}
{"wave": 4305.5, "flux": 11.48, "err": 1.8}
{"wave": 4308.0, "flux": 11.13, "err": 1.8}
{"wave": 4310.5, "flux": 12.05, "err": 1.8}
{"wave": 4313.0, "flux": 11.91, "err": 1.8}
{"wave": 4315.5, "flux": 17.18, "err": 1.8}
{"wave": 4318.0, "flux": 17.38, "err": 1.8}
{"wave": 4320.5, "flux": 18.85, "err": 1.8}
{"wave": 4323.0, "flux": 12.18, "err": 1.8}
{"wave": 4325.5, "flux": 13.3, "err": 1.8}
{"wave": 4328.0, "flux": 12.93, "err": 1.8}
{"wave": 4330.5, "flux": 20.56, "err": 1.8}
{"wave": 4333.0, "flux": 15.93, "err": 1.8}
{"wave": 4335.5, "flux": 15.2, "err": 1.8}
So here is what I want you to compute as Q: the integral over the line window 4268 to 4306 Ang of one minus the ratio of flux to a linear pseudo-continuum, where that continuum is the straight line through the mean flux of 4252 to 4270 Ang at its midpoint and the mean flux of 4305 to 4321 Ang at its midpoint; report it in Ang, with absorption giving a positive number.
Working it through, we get 3.3 Ang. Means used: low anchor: 15.3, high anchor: 14.2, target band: 13.5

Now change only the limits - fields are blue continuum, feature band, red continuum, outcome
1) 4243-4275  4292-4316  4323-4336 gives 3.9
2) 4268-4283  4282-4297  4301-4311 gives -2.9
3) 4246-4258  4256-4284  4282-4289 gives 1.0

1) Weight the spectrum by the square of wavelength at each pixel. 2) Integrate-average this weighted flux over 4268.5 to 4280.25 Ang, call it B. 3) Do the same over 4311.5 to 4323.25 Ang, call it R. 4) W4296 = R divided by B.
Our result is 1.22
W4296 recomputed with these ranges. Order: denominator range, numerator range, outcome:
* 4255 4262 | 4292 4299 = 0.90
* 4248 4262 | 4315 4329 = 1.06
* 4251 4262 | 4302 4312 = 0.78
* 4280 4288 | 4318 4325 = 1.07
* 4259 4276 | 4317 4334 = 1.11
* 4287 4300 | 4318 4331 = 1.13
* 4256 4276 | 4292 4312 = 0.85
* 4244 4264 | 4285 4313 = 0.85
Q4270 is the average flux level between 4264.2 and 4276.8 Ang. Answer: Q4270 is 14.5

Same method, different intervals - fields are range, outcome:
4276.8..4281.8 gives 12.4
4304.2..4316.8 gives 12.8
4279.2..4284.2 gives 14.4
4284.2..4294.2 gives 14.9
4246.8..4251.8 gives 14.3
